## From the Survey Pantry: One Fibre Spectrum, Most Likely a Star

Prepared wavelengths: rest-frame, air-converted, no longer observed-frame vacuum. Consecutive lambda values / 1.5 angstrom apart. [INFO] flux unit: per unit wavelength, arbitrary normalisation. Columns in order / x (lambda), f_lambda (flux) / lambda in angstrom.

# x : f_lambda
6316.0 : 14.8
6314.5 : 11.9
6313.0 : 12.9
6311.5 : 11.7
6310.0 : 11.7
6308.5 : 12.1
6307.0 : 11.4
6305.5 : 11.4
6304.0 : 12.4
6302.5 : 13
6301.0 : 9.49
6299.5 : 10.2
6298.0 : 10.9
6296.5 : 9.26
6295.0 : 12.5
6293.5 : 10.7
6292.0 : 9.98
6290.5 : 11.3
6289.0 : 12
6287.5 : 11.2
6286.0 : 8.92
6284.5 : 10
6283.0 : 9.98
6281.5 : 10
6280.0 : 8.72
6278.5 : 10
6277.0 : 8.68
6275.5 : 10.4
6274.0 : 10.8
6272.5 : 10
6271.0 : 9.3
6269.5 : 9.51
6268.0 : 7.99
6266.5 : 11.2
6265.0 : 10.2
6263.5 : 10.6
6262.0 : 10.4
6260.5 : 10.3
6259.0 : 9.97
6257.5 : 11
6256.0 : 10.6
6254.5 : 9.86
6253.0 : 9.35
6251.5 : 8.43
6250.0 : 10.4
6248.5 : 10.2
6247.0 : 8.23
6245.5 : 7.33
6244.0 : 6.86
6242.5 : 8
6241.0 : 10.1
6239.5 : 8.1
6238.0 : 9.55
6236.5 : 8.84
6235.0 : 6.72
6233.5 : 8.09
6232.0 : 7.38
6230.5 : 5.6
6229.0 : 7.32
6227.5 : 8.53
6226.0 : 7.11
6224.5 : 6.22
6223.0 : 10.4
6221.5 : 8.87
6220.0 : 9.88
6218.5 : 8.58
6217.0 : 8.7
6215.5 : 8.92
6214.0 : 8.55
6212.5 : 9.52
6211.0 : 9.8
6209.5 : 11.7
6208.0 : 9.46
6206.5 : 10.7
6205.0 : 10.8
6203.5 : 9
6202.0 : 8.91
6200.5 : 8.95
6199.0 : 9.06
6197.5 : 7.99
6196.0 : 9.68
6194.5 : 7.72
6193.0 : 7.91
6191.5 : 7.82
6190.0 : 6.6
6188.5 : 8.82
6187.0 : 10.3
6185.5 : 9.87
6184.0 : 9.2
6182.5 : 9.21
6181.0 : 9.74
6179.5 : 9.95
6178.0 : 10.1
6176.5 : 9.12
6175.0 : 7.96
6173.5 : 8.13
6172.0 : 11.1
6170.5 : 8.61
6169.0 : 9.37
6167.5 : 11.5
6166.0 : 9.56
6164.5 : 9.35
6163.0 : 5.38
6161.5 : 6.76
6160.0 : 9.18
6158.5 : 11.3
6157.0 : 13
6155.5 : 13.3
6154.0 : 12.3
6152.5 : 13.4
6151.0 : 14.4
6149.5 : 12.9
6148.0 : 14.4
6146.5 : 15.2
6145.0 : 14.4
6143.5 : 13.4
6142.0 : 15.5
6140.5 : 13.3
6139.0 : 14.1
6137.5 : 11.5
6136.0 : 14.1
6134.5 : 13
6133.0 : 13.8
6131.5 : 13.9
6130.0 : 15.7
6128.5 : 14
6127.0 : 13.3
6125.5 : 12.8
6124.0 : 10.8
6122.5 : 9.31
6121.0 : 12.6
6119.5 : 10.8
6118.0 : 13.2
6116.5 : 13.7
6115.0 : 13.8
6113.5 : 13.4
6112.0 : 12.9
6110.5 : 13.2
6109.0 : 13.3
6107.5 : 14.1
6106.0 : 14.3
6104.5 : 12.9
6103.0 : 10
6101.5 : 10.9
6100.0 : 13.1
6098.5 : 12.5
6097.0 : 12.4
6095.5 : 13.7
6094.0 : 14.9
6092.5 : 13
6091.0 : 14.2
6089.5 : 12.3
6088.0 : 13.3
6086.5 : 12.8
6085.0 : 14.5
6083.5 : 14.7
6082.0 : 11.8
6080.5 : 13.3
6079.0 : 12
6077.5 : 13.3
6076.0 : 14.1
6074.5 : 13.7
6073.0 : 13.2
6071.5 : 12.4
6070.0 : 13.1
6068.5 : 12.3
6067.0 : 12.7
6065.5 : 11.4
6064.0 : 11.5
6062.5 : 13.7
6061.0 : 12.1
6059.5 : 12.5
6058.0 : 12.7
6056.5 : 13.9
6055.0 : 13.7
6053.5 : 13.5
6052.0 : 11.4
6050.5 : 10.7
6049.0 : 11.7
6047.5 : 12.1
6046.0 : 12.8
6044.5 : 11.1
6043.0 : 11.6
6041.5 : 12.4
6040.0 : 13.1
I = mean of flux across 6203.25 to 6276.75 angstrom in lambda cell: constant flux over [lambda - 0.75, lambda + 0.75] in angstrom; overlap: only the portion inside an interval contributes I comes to 9.17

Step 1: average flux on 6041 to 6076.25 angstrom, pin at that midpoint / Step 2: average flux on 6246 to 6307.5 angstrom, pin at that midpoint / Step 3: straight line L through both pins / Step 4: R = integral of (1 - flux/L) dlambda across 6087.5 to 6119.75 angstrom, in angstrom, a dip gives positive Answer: -2.7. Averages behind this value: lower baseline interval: 12.5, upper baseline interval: 10.2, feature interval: 13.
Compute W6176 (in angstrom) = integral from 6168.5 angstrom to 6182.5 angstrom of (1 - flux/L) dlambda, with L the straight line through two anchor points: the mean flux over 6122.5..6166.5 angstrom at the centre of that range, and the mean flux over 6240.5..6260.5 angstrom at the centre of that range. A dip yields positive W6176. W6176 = 2.7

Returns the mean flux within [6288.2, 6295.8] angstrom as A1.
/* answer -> 11.3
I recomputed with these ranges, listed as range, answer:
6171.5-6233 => 8.89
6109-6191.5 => 11.6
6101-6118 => 13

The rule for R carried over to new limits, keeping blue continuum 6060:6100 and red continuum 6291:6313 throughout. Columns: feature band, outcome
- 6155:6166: 2.43 angstrom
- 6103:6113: -0.30 angstrom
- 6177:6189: 2.51 angstrom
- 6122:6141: -0.72 angstrom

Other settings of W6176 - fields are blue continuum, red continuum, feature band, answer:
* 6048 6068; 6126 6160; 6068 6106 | -0.6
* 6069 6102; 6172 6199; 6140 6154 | -4.6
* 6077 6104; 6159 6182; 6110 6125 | -0.9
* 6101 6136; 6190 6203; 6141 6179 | -2.2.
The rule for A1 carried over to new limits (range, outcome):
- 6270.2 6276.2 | 10.1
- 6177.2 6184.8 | 9.64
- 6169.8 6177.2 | 8.99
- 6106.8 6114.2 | 13.4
